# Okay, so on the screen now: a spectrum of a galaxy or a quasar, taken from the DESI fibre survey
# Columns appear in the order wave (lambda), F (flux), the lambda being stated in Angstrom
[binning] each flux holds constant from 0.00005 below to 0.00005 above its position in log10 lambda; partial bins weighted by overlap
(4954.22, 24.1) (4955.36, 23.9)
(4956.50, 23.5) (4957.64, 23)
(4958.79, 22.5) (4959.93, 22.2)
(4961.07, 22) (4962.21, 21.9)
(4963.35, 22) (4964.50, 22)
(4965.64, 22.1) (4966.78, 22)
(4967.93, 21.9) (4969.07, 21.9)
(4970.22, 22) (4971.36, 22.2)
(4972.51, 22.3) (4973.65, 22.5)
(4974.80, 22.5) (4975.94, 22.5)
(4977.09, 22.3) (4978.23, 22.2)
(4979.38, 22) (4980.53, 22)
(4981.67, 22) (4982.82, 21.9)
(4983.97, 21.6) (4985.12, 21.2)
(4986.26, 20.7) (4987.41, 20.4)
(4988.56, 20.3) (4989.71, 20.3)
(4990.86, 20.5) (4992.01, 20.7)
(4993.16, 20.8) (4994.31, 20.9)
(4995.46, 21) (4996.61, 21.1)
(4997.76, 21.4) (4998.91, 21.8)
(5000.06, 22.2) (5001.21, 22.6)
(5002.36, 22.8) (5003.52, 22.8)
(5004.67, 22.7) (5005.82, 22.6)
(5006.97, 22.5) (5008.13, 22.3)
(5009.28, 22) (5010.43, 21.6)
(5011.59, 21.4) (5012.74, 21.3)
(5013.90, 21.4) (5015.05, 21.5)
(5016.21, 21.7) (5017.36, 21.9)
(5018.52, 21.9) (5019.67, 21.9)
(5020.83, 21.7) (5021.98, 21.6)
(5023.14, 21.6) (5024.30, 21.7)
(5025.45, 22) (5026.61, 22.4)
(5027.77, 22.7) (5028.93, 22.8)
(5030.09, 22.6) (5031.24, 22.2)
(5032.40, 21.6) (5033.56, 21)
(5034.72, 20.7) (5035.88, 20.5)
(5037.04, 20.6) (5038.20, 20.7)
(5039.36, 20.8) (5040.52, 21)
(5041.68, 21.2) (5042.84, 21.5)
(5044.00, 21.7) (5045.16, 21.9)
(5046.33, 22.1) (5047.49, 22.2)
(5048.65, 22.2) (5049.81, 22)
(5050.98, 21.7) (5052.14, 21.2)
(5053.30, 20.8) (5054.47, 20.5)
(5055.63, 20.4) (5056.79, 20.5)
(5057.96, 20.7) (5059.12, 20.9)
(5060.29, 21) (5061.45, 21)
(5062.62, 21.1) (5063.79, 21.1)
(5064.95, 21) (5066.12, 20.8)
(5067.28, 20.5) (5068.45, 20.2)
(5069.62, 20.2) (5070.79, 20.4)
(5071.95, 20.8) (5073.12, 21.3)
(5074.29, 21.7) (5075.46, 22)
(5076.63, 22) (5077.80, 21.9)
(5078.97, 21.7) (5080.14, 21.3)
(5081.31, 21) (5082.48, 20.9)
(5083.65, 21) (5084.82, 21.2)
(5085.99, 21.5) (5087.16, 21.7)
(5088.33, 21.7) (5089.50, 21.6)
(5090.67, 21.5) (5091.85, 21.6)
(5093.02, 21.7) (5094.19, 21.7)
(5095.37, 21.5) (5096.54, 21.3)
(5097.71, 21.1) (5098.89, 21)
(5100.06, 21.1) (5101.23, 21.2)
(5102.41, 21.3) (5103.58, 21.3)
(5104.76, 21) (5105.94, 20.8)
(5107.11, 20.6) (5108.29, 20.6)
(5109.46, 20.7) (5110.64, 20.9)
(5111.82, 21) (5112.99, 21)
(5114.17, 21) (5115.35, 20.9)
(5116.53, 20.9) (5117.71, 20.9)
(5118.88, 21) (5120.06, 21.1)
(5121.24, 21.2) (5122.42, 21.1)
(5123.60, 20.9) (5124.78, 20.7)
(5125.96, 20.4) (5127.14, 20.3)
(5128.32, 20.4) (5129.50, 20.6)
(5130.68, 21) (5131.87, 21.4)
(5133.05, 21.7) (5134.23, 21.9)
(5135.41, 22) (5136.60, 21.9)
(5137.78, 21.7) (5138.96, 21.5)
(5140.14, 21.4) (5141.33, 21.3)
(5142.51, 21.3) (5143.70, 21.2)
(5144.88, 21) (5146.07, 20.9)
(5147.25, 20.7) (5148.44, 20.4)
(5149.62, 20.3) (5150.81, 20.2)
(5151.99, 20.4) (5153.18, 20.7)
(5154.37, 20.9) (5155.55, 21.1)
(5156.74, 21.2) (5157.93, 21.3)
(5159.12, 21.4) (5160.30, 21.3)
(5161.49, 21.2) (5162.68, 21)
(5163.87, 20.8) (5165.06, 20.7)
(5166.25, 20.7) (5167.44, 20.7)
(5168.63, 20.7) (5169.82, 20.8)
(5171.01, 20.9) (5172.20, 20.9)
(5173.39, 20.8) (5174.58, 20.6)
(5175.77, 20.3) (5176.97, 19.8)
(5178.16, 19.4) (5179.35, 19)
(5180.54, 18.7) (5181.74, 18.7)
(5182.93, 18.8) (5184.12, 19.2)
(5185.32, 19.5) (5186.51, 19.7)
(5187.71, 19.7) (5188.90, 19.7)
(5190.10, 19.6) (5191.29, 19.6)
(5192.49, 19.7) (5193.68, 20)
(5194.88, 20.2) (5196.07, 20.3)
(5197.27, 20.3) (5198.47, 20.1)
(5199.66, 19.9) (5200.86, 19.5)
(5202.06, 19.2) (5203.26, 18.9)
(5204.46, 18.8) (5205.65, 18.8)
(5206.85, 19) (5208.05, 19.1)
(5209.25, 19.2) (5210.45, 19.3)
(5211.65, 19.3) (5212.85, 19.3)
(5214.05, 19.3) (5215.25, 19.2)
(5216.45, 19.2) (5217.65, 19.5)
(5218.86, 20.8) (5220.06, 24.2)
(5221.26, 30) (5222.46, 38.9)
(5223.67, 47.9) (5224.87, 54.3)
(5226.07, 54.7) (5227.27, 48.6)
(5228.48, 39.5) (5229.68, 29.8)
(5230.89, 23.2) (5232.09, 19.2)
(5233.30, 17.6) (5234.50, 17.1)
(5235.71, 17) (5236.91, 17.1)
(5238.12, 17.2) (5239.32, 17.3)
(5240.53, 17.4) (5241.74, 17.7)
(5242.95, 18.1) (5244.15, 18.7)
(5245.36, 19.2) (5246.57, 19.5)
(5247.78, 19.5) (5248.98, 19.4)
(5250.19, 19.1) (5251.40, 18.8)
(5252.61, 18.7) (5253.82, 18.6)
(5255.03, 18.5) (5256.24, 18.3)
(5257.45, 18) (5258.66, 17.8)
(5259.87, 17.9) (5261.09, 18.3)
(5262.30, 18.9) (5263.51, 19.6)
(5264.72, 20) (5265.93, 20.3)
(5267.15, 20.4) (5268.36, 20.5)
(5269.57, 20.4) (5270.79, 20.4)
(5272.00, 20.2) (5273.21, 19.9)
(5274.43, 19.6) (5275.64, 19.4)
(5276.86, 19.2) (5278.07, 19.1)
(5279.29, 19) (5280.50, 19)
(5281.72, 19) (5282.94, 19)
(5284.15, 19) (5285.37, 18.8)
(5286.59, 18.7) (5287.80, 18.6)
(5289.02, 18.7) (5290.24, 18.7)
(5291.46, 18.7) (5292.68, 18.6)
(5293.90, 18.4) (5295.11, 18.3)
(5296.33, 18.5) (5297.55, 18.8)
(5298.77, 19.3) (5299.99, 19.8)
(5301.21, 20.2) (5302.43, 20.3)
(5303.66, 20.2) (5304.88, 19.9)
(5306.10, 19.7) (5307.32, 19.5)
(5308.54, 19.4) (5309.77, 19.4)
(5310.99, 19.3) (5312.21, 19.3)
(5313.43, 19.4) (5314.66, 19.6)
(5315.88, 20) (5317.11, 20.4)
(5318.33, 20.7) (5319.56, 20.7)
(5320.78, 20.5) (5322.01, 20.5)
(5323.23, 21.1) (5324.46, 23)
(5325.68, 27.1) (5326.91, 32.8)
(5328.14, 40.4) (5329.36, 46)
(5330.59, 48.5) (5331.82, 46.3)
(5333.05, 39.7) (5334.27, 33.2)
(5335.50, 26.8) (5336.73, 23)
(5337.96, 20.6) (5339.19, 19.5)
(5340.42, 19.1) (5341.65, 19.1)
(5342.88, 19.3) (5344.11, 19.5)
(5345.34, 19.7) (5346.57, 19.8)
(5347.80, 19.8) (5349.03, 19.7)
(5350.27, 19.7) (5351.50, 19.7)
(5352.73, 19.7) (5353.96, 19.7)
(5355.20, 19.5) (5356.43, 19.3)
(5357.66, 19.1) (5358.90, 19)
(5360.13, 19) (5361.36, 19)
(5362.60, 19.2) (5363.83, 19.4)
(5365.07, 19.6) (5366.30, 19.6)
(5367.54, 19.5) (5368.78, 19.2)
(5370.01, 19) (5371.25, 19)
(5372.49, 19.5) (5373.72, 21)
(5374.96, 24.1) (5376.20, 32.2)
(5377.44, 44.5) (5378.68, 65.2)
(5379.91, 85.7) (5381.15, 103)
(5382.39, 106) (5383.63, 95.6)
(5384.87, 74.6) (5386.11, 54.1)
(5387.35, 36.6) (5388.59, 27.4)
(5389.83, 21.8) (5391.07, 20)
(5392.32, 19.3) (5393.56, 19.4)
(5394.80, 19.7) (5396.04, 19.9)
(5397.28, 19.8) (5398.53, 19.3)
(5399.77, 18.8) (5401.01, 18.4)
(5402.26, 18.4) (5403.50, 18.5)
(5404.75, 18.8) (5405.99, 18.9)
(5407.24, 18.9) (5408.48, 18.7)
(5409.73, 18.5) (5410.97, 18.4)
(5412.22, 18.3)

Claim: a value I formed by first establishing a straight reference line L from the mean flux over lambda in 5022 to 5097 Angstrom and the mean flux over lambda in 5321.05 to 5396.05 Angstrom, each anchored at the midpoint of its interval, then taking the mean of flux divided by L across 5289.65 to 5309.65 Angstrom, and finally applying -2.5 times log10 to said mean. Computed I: 0.45 mag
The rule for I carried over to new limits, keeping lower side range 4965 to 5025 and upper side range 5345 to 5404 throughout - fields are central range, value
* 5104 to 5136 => 0.17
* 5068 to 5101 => 0.12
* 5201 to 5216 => 0.36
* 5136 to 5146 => 0.17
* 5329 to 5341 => -0.09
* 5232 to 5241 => 0.49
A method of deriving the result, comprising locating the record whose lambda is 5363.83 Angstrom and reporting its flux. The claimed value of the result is 19.4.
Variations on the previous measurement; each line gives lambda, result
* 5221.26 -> 30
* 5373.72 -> 21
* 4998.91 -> 21.8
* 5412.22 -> 18.3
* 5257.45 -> 18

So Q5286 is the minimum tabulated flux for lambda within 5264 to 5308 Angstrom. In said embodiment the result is 18.3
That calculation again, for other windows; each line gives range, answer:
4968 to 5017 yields 20.3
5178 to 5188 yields 18.7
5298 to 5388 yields 19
